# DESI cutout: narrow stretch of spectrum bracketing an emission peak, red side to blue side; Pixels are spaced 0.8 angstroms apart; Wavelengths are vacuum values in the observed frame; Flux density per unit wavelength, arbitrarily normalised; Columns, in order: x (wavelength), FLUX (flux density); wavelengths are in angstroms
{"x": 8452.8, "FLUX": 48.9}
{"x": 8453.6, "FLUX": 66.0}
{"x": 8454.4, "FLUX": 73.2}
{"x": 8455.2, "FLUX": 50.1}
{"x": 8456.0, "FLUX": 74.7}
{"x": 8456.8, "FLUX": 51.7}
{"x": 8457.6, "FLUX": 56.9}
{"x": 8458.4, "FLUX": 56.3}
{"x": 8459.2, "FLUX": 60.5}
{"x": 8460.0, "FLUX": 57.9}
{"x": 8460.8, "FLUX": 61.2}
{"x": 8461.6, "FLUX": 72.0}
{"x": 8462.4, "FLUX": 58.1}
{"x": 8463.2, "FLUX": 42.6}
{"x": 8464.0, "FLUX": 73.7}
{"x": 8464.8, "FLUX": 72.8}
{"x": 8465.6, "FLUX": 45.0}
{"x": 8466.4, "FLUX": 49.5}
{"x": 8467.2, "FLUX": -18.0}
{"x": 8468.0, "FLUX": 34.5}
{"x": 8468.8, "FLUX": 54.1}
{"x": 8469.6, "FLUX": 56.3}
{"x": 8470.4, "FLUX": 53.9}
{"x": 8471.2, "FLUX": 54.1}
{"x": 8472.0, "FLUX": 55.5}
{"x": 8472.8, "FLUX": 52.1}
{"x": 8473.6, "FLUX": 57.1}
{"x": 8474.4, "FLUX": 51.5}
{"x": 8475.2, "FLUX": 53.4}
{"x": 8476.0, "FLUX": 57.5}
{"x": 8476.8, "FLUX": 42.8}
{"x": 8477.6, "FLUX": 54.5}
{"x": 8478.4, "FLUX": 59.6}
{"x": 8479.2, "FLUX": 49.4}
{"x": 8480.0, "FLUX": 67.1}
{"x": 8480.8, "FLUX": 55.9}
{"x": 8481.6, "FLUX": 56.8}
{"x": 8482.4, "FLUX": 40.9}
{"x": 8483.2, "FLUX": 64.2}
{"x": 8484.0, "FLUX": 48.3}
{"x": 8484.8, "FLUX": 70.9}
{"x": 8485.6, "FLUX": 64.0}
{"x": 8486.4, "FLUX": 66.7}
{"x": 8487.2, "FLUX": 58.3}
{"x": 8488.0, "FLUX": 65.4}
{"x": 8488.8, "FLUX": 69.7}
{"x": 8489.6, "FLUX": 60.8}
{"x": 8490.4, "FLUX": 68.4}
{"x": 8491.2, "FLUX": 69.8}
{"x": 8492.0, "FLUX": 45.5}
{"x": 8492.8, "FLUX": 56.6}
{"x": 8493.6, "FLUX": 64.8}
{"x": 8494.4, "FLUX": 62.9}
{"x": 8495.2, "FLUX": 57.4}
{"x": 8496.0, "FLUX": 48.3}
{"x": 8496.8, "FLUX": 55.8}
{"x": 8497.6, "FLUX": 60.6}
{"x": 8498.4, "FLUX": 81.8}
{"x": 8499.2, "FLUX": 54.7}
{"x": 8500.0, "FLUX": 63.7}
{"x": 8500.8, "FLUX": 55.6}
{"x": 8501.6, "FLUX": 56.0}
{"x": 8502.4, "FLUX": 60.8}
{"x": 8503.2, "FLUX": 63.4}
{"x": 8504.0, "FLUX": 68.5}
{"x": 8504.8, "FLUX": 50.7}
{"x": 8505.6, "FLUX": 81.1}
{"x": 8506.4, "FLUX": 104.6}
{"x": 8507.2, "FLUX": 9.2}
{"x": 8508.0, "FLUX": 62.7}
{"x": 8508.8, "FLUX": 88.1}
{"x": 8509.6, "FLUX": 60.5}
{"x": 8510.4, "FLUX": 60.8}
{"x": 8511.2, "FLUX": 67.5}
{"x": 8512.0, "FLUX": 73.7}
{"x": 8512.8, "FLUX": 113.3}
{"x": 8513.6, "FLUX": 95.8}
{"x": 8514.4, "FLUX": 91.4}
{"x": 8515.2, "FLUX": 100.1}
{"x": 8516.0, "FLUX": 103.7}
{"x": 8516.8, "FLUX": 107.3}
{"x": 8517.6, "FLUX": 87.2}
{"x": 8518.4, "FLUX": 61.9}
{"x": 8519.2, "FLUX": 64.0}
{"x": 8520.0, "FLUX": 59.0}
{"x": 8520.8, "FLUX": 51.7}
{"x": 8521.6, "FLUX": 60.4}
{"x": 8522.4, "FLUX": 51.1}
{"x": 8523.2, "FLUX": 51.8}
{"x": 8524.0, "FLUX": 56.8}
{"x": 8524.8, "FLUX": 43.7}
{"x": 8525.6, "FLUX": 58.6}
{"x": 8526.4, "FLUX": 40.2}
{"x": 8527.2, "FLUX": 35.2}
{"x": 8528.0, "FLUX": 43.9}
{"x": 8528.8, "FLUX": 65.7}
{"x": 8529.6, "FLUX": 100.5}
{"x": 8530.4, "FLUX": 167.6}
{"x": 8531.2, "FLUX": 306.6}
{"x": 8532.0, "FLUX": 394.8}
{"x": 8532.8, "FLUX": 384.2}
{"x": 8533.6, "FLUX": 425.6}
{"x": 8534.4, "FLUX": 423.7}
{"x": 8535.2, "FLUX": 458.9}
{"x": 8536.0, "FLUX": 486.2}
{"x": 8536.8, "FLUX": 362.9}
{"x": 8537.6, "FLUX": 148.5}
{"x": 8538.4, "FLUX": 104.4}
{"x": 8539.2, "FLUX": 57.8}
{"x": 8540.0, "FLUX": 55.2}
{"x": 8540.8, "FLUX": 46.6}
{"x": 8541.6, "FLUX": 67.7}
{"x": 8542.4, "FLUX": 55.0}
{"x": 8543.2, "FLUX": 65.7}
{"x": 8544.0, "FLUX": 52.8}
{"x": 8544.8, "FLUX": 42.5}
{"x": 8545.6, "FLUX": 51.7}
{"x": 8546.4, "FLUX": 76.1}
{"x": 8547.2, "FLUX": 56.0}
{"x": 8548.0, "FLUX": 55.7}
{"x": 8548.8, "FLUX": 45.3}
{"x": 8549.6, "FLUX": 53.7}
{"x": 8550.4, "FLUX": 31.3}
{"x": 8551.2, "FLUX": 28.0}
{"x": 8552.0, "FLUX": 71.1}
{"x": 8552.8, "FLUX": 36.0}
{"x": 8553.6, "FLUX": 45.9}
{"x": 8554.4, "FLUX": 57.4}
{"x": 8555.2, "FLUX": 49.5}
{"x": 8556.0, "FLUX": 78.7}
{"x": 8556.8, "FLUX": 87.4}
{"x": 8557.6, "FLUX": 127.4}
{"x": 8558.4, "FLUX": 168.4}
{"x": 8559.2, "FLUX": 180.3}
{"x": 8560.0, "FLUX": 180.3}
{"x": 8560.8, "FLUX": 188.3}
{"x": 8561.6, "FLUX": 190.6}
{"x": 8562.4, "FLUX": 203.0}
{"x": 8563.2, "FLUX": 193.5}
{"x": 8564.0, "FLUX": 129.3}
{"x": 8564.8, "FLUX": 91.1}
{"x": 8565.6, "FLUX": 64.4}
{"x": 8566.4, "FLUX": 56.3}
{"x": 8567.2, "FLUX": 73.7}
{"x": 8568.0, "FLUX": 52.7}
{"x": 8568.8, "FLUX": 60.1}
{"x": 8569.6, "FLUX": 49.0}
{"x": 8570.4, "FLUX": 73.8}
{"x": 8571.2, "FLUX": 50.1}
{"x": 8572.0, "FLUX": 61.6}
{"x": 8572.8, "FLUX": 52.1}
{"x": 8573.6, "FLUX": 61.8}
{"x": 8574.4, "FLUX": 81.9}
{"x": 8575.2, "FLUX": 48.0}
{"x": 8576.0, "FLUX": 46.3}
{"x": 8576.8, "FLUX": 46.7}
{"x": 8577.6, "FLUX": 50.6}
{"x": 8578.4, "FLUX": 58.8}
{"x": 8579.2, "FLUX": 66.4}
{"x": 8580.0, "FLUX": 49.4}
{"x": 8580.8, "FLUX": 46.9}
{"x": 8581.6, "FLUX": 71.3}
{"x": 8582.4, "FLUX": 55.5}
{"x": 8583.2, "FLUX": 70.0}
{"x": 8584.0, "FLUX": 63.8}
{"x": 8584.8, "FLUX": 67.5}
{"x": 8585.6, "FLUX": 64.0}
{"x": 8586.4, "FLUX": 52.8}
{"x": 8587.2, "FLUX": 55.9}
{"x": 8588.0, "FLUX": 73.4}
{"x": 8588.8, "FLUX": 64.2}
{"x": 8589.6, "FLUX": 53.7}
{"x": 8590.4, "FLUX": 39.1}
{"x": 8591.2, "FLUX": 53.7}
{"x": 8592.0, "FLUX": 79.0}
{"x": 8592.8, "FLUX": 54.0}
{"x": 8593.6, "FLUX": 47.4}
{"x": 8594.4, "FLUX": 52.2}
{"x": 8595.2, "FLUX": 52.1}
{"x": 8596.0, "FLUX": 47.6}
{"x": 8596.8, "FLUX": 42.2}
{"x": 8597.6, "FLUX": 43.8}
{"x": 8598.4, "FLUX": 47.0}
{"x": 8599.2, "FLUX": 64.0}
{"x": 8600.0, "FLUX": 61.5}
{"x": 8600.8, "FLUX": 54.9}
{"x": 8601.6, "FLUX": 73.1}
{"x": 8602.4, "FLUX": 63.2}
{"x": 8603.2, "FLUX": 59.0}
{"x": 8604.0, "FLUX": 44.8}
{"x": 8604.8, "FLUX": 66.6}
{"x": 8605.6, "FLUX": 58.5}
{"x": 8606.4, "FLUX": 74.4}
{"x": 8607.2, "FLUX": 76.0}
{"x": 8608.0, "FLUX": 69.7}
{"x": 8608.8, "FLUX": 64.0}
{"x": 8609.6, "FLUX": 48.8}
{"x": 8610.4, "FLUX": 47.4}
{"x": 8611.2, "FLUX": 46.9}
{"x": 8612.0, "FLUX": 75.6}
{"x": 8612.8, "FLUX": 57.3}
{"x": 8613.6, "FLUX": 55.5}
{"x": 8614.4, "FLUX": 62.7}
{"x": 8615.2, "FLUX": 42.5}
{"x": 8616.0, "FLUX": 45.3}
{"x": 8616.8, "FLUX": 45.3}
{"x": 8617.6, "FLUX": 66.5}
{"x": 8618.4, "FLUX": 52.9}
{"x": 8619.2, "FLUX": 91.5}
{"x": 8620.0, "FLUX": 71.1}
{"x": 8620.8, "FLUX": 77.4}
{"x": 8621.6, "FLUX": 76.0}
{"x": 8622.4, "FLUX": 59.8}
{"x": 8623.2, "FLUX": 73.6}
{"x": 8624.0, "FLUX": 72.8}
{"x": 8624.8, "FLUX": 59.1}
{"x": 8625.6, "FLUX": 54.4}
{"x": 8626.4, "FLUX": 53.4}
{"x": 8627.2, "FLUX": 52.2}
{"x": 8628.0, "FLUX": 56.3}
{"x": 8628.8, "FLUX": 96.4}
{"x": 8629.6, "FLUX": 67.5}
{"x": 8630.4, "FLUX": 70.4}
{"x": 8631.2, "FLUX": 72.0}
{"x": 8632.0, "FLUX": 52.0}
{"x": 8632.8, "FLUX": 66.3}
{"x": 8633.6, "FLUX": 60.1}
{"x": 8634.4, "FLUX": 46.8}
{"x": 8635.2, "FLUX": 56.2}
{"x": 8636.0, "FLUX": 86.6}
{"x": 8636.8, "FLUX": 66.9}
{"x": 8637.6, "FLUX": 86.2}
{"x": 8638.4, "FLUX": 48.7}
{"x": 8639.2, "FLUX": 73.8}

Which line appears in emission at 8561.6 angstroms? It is [N II]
